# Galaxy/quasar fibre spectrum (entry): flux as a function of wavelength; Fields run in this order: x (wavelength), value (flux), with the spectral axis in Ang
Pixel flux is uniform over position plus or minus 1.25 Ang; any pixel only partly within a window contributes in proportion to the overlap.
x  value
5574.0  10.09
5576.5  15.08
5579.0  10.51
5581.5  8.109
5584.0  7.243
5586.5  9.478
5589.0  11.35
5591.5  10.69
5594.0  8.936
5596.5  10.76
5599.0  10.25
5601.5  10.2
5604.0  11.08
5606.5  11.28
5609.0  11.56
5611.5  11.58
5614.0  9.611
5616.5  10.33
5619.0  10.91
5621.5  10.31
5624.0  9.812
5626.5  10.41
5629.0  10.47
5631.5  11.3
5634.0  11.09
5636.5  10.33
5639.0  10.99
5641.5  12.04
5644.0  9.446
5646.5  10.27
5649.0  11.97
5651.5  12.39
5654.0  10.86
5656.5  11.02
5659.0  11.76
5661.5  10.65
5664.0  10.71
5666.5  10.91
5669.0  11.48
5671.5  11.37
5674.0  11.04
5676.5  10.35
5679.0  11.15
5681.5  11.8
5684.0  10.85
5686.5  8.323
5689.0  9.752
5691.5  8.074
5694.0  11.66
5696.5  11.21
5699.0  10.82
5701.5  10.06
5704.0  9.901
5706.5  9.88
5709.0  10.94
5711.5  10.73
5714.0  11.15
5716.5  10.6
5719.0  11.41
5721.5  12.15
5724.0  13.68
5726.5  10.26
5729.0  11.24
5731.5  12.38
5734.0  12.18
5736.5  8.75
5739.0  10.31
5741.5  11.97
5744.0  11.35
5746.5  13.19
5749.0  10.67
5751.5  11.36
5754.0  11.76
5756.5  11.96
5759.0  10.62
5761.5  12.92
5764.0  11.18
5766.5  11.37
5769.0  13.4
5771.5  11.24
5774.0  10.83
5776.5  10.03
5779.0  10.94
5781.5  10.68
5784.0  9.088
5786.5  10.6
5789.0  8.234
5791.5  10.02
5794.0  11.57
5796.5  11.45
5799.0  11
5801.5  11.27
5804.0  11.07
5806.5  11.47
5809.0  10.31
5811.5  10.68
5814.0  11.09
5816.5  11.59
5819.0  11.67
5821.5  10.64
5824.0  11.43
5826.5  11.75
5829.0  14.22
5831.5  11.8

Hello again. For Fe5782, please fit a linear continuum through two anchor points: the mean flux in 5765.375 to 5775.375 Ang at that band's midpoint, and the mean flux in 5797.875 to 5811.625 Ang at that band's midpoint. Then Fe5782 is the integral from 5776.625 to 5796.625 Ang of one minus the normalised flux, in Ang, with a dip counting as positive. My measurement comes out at 1.96 Ang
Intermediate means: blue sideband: 11.7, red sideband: 11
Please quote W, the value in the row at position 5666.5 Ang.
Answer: 10.91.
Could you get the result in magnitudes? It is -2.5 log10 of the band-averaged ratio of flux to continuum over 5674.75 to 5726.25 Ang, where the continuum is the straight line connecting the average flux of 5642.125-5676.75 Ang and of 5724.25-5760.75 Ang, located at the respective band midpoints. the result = 0.049 mag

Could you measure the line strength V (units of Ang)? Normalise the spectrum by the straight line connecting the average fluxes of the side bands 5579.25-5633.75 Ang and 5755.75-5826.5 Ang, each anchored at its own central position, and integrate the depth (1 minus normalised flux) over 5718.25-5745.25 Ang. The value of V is -1.6 Ang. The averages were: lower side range 10.3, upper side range 11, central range 11.4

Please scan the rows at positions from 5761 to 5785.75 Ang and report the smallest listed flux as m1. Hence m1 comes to 9.088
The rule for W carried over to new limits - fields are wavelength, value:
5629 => 10.47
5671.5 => 11.37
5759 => 10.62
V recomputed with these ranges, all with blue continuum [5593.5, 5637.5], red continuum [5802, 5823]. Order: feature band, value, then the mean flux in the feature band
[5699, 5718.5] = 0.54 Ang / 10.5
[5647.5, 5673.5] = -1.43 Ang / 11.3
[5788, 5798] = 0.58 Ang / 10.4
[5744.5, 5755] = -0.76 Ang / 11.7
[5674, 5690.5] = 0.57 Ang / 10.4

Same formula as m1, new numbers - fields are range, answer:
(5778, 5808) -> 8.234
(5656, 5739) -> 8.074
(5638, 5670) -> 9.446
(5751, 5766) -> 10.62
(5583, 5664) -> 7.243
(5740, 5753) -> 10.67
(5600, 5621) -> 9.611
